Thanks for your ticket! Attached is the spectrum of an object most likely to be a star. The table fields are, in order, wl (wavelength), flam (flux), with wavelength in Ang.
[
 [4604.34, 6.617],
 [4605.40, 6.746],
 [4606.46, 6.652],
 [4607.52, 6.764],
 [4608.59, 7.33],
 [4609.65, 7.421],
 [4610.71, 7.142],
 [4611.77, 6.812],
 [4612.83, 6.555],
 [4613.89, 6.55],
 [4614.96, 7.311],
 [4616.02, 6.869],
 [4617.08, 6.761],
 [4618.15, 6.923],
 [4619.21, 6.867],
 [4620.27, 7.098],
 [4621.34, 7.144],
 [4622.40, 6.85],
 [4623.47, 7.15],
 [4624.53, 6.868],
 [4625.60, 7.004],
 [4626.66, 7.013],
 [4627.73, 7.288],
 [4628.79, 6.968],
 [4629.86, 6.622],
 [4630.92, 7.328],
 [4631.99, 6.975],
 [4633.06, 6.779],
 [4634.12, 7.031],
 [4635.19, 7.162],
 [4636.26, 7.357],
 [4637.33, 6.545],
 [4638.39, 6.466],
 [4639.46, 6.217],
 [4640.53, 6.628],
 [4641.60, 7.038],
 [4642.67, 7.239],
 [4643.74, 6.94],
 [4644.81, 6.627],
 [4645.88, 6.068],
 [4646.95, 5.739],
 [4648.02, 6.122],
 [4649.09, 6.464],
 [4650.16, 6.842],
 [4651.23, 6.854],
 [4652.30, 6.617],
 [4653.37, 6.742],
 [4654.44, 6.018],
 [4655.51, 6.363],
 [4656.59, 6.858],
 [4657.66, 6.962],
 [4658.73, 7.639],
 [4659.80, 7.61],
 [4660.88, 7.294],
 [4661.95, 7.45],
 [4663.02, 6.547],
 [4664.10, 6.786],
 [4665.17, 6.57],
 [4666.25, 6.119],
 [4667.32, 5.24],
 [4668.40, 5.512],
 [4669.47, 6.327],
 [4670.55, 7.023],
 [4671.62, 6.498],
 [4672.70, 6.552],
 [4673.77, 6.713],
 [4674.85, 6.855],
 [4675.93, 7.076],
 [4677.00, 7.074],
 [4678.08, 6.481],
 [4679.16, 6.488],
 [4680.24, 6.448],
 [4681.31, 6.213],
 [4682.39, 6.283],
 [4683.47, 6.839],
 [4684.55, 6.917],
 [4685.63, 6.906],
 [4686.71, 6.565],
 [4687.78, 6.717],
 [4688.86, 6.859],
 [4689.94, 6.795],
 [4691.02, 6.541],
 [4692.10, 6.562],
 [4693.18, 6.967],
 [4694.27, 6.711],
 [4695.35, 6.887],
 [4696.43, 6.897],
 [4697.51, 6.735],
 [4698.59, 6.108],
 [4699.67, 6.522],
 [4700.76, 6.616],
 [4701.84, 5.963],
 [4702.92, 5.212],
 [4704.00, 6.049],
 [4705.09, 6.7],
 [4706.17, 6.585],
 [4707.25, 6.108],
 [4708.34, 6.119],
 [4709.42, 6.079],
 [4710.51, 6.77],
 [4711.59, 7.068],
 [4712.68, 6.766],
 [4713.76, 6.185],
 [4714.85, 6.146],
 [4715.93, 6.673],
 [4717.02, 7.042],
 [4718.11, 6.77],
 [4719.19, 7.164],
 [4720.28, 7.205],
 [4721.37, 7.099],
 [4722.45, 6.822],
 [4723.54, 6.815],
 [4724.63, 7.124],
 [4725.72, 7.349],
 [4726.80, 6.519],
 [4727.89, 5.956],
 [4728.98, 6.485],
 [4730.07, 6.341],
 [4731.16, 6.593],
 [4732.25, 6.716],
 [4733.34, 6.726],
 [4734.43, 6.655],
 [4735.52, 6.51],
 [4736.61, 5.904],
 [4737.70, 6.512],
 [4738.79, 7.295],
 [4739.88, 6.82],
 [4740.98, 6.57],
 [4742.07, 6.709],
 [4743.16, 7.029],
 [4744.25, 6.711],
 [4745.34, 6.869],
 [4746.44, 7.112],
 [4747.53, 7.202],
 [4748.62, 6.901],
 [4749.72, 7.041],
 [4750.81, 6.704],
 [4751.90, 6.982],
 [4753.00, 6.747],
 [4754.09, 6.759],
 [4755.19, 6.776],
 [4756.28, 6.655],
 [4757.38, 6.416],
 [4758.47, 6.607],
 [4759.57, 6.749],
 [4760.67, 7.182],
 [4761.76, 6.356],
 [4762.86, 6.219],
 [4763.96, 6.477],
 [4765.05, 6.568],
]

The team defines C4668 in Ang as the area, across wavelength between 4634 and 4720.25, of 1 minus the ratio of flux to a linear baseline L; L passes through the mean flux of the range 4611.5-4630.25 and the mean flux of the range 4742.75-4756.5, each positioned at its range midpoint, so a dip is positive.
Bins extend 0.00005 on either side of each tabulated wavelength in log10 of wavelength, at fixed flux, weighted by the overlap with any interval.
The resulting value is 3.7 Ang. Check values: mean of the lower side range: 6.93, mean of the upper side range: 6.89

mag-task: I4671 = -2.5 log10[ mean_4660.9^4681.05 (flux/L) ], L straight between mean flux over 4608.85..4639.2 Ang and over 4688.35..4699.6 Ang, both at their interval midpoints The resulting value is 0.04 mag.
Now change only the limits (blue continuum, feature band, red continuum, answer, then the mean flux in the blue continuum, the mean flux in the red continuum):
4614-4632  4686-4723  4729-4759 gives 0.04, 6.99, 6.73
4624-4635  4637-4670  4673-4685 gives 0.04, 6.99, 6.67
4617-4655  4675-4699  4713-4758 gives 0.01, 6.79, 6.75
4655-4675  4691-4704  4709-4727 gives 0.05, 6.68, 6.81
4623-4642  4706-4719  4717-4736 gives 0.04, 6.91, 6.77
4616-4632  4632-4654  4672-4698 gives 0.04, 6.99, 6.71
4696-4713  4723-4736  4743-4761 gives 0.00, 6.39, 6.84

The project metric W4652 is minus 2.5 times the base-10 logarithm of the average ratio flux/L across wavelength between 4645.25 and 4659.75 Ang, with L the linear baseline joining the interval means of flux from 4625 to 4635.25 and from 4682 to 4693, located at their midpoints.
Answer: 0.05 mag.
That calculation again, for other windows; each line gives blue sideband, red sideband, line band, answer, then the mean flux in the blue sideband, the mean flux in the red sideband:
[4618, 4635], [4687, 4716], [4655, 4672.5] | 0.013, 7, 6.49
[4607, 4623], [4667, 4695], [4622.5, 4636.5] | -0.024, 6.96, 6.59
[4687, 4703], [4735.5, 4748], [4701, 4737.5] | 0.021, 6.58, 6.78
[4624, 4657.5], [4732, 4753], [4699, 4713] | 0.071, 6.74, 6.79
